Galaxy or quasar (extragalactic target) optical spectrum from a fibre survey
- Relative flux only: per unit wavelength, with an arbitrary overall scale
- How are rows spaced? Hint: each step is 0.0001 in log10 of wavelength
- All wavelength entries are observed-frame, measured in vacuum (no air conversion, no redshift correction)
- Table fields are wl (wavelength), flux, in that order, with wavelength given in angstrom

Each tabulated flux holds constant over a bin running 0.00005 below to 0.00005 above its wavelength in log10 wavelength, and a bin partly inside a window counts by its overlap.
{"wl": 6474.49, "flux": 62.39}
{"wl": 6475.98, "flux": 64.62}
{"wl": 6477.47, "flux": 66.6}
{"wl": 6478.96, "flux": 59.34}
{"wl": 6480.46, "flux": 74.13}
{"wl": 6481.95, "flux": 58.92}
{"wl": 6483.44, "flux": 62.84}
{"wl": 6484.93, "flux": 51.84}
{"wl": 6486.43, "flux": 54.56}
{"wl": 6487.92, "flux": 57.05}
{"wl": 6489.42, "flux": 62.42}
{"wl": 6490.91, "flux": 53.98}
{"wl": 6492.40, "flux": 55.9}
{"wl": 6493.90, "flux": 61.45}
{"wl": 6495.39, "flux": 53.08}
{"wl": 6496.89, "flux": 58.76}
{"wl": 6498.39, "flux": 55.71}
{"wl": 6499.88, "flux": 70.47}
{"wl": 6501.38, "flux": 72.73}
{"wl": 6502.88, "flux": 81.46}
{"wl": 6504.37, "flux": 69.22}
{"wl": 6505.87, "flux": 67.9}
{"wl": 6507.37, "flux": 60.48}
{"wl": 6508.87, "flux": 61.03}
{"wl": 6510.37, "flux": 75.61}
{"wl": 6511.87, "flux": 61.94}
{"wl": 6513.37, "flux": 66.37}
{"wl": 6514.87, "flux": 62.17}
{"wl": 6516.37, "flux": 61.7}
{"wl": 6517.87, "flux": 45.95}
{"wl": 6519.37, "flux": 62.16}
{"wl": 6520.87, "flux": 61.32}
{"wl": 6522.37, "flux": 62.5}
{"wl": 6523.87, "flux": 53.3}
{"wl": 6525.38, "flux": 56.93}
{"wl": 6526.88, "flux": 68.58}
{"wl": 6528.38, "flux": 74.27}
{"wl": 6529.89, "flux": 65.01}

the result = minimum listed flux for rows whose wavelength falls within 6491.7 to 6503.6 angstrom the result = 53.08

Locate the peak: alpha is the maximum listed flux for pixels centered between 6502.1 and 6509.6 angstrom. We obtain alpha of 81.46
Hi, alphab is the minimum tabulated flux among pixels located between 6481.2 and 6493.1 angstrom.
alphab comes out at 51.84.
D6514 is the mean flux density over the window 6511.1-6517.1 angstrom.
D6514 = 63.1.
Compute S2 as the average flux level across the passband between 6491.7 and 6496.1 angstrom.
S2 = 56.9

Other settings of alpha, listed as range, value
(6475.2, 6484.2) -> 74.13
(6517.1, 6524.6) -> 62.5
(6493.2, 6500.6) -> 70.47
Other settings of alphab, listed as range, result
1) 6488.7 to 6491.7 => 53.98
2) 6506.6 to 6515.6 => 60.48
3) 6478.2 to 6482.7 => 58.92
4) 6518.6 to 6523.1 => 61.32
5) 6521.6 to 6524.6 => 53.3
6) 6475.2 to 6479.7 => 59.34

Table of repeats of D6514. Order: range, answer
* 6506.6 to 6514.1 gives 65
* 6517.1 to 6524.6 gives 57.1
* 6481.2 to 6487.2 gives 57.1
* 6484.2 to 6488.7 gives 54.4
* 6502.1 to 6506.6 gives 72.9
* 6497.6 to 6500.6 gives 63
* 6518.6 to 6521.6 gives 61.7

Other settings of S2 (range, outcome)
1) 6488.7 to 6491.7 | 58.3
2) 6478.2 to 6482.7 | 64.1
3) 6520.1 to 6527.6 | 60.5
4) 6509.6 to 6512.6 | 68.7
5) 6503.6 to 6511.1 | 66.9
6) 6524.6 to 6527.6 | 62.5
